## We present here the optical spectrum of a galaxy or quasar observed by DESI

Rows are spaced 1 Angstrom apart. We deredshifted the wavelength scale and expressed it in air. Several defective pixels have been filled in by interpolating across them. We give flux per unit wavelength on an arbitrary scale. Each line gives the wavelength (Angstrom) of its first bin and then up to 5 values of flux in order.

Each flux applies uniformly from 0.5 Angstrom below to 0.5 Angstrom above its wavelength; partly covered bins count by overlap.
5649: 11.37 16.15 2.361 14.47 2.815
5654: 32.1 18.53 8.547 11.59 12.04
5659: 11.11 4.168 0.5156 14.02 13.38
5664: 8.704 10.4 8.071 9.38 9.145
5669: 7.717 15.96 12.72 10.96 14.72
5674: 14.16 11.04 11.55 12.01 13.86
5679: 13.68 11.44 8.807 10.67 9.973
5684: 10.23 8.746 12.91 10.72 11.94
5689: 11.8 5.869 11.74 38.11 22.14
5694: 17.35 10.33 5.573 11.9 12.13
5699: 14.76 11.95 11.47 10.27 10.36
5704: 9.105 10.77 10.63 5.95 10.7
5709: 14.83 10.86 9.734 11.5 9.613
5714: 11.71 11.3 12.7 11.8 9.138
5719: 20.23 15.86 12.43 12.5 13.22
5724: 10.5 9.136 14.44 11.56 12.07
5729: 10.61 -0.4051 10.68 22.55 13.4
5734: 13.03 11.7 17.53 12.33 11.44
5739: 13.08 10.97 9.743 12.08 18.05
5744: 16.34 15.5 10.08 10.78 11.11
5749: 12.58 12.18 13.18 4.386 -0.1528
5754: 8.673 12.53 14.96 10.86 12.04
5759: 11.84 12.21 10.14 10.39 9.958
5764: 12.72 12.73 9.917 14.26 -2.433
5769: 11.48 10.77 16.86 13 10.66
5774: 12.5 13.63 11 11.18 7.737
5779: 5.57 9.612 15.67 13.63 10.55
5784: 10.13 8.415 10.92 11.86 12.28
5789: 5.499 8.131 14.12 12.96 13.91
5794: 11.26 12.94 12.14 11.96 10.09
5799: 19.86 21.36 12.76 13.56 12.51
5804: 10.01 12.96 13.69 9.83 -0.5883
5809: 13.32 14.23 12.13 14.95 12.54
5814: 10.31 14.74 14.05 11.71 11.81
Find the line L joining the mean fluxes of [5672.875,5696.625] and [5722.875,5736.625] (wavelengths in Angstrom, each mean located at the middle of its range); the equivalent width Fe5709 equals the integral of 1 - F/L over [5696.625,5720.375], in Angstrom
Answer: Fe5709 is 1.61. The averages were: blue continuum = 12.9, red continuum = 12.1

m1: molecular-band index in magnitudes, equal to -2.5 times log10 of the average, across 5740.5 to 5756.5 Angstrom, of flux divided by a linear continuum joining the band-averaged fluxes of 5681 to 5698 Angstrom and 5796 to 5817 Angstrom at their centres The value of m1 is 0.13 mag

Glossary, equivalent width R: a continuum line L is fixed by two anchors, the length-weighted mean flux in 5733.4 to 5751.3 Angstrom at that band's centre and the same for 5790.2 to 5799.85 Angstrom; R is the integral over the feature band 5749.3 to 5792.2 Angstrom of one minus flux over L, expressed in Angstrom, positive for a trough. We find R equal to 8.1 Angstrom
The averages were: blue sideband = 12.9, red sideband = 13.4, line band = 10.7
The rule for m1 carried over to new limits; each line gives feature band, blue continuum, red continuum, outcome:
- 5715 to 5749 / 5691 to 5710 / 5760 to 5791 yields -0.043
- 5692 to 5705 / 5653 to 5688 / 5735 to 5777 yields -0.153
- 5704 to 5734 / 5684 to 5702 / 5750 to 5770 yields 0.029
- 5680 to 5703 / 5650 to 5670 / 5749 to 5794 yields -0.173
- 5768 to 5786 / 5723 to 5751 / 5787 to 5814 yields 0.126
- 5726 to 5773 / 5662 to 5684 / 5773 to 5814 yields 0.007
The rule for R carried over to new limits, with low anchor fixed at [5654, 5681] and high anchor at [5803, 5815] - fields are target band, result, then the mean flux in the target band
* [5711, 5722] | -1.0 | 12.5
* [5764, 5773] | 0.4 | 10.9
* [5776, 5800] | -0.2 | 11.5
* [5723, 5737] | -0.8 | 12.1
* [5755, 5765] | -0.3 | 11.8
